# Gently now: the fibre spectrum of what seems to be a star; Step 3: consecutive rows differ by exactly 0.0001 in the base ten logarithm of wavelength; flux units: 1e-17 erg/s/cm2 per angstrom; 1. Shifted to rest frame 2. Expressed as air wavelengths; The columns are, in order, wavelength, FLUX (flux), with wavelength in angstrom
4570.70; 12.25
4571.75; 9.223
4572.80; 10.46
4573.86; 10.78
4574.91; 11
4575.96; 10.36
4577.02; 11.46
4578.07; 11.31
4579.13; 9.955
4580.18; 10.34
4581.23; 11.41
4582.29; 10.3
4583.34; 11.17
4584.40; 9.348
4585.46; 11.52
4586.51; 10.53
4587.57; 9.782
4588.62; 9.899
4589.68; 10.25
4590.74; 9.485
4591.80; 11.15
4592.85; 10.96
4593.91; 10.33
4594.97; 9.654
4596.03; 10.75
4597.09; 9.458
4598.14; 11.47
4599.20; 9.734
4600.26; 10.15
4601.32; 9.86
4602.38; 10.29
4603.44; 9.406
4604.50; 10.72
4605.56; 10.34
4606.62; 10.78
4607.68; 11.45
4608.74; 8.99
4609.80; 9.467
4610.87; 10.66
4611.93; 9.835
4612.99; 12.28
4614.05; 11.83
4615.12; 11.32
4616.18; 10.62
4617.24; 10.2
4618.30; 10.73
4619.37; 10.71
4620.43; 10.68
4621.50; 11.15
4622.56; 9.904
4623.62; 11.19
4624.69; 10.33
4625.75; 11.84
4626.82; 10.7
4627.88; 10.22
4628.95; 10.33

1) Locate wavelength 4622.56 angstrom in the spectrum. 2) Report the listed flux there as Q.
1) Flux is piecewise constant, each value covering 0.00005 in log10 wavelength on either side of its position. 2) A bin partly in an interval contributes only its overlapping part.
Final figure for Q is 9.904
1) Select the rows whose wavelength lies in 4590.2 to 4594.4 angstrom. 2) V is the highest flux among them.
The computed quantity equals 11.15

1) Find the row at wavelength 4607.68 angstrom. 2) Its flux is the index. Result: 11.45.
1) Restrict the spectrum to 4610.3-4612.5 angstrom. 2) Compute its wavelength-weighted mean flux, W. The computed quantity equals 10.3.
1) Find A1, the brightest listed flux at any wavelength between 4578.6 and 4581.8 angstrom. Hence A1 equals 11.41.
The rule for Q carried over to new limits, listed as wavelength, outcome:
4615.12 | 11.32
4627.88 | 10.22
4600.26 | 10.15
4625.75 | 11.84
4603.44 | 9.406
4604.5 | 10.72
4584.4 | 9.348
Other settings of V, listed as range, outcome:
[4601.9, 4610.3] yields 11.45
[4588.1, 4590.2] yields 10.25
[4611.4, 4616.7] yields 12.28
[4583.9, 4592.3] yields 11.52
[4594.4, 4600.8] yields 11.47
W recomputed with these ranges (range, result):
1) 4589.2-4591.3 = 9.85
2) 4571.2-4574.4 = 10.2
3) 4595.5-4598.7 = 10.6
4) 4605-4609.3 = 10.4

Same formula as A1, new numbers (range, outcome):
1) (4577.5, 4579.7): 11.31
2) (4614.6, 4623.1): 11.32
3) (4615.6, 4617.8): 10.62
